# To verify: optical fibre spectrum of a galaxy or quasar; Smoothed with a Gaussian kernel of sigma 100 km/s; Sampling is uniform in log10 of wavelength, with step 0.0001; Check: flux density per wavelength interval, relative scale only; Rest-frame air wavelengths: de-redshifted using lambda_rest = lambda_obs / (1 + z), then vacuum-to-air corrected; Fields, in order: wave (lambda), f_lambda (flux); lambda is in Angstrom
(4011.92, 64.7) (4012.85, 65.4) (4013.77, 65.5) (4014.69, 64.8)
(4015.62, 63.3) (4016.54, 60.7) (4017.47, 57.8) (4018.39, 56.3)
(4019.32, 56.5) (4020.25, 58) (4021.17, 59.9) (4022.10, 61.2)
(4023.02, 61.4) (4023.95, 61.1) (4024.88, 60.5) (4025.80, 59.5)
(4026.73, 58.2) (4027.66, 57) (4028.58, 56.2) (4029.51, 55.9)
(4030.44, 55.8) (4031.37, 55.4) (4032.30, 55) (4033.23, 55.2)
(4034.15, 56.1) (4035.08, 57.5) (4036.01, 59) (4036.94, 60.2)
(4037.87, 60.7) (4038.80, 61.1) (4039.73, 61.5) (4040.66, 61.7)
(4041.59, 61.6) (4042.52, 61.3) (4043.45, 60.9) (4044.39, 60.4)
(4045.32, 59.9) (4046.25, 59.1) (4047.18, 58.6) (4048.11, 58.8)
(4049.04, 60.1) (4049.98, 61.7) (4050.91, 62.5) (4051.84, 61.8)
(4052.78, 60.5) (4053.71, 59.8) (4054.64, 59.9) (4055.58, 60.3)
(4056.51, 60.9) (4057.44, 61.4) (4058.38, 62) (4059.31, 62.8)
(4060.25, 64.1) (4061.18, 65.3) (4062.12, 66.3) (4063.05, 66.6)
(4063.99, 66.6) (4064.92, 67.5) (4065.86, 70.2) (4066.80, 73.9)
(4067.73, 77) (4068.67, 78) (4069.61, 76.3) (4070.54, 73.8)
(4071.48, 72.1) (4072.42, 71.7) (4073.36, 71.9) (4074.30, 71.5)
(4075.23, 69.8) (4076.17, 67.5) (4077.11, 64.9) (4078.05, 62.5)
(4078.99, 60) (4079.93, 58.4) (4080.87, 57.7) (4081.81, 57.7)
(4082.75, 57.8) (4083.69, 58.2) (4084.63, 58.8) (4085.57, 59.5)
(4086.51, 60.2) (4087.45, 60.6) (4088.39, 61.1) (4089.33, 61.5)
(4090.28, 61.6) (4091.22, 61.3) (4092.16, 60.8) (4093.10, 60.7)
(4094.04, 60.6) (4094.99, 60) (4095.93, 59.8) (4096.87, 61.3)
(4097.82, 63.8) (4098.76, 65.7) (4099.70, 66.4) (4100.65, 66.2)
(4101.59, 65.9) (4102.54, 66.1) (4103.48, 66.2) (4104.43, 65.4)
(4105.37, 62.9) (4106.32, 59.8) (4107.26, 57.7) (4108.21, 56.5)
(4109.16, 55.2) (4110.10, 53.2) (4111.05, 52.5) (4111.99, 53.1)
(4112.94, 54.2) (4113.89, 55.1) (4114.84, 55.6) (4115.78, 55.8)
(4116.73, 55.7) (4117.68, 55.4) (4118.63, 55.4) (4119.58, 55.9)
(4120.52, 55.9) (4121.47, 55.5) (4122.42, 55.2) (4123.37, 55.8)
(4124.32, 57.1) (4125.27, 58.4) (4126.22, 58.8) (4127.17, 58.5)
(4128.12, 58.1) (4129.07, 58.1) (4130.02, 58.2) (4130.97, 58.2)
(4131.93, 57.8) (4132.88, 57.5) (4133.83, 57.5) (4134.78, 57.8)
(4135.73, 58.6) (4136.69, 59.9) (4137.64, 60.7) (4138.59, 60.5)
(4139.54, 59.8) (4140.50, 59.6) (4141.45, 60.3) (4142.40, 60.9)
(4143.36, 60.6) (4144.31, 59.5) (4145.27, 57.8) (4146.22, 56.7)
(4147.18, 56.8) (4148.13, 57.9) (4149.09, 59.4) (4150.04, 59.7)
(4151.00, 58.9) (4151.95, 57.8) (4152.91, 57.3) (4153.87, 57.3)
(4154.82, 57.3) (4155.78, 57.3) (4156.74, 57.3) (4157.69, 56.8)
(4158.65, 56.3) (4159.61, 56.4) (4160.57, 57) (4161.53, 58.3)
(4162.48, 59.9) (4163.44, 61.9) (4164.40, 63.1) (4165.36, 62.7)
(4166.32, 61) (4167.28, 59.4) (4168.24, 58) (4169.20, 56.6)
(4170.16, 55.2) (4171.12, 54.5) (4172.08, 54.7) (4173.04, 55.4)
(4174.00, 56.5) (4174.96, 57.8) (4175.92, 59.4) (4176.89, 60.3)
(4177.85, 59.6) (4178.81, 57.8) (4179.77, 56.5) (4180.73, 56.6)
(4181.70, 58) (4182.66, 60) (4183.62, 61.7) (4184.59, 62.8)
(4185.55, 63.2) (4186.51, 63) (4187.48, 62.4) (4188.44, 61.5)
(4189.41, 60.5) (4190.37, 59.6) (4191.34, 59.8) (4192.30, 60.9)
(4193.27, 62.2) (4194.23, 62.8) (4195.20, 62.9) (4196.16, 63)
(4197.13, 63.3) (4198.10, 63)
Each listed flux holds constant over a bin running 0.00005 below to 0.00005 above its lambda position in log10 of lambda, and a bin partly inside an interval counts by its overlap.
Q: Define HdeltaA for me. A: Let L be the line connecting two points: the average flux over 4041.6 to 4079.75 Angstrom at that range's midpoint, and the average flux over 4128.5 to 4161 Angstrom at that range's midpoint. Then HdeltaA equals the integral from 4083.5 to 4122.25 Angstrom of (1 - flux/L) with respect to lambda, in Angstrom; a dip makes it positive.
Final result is 1.47 Angstrom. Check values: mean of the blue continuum 65.2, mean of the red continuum 58.3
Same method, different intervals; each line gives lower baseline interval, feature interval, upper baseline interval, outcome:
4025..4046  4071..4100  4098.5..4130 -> -2.1 Angstrom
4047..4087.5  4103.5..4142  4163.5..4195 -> 2.8 Angstrom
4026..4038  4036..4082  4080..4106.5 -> -4.0 Angstrom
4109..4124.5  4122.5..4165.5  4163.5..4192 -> -1.2 Angstrom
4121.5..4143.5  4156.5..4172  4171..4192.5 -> 0.2 Angstrom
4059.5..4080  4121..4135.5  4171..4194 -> 1.5 Angstrom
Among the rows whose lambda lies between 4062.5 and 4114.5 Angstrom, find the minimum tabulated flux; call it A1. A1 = 52.5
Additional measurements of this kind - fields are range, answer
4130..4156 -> 56.7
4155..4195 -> 54.5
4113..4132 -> 55.1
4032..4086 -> 55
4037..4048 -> 58.6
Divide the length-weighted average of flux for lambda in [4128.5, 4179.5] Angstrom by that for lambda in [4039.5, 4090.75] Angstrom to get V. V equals 0.92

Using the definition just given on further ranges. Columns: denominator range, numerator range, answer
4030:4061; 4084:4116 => 1.00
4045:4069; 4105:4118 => 0.87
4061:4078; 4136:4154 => 0.84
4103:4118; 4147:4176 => 1.01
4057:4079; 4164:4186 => 0.86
